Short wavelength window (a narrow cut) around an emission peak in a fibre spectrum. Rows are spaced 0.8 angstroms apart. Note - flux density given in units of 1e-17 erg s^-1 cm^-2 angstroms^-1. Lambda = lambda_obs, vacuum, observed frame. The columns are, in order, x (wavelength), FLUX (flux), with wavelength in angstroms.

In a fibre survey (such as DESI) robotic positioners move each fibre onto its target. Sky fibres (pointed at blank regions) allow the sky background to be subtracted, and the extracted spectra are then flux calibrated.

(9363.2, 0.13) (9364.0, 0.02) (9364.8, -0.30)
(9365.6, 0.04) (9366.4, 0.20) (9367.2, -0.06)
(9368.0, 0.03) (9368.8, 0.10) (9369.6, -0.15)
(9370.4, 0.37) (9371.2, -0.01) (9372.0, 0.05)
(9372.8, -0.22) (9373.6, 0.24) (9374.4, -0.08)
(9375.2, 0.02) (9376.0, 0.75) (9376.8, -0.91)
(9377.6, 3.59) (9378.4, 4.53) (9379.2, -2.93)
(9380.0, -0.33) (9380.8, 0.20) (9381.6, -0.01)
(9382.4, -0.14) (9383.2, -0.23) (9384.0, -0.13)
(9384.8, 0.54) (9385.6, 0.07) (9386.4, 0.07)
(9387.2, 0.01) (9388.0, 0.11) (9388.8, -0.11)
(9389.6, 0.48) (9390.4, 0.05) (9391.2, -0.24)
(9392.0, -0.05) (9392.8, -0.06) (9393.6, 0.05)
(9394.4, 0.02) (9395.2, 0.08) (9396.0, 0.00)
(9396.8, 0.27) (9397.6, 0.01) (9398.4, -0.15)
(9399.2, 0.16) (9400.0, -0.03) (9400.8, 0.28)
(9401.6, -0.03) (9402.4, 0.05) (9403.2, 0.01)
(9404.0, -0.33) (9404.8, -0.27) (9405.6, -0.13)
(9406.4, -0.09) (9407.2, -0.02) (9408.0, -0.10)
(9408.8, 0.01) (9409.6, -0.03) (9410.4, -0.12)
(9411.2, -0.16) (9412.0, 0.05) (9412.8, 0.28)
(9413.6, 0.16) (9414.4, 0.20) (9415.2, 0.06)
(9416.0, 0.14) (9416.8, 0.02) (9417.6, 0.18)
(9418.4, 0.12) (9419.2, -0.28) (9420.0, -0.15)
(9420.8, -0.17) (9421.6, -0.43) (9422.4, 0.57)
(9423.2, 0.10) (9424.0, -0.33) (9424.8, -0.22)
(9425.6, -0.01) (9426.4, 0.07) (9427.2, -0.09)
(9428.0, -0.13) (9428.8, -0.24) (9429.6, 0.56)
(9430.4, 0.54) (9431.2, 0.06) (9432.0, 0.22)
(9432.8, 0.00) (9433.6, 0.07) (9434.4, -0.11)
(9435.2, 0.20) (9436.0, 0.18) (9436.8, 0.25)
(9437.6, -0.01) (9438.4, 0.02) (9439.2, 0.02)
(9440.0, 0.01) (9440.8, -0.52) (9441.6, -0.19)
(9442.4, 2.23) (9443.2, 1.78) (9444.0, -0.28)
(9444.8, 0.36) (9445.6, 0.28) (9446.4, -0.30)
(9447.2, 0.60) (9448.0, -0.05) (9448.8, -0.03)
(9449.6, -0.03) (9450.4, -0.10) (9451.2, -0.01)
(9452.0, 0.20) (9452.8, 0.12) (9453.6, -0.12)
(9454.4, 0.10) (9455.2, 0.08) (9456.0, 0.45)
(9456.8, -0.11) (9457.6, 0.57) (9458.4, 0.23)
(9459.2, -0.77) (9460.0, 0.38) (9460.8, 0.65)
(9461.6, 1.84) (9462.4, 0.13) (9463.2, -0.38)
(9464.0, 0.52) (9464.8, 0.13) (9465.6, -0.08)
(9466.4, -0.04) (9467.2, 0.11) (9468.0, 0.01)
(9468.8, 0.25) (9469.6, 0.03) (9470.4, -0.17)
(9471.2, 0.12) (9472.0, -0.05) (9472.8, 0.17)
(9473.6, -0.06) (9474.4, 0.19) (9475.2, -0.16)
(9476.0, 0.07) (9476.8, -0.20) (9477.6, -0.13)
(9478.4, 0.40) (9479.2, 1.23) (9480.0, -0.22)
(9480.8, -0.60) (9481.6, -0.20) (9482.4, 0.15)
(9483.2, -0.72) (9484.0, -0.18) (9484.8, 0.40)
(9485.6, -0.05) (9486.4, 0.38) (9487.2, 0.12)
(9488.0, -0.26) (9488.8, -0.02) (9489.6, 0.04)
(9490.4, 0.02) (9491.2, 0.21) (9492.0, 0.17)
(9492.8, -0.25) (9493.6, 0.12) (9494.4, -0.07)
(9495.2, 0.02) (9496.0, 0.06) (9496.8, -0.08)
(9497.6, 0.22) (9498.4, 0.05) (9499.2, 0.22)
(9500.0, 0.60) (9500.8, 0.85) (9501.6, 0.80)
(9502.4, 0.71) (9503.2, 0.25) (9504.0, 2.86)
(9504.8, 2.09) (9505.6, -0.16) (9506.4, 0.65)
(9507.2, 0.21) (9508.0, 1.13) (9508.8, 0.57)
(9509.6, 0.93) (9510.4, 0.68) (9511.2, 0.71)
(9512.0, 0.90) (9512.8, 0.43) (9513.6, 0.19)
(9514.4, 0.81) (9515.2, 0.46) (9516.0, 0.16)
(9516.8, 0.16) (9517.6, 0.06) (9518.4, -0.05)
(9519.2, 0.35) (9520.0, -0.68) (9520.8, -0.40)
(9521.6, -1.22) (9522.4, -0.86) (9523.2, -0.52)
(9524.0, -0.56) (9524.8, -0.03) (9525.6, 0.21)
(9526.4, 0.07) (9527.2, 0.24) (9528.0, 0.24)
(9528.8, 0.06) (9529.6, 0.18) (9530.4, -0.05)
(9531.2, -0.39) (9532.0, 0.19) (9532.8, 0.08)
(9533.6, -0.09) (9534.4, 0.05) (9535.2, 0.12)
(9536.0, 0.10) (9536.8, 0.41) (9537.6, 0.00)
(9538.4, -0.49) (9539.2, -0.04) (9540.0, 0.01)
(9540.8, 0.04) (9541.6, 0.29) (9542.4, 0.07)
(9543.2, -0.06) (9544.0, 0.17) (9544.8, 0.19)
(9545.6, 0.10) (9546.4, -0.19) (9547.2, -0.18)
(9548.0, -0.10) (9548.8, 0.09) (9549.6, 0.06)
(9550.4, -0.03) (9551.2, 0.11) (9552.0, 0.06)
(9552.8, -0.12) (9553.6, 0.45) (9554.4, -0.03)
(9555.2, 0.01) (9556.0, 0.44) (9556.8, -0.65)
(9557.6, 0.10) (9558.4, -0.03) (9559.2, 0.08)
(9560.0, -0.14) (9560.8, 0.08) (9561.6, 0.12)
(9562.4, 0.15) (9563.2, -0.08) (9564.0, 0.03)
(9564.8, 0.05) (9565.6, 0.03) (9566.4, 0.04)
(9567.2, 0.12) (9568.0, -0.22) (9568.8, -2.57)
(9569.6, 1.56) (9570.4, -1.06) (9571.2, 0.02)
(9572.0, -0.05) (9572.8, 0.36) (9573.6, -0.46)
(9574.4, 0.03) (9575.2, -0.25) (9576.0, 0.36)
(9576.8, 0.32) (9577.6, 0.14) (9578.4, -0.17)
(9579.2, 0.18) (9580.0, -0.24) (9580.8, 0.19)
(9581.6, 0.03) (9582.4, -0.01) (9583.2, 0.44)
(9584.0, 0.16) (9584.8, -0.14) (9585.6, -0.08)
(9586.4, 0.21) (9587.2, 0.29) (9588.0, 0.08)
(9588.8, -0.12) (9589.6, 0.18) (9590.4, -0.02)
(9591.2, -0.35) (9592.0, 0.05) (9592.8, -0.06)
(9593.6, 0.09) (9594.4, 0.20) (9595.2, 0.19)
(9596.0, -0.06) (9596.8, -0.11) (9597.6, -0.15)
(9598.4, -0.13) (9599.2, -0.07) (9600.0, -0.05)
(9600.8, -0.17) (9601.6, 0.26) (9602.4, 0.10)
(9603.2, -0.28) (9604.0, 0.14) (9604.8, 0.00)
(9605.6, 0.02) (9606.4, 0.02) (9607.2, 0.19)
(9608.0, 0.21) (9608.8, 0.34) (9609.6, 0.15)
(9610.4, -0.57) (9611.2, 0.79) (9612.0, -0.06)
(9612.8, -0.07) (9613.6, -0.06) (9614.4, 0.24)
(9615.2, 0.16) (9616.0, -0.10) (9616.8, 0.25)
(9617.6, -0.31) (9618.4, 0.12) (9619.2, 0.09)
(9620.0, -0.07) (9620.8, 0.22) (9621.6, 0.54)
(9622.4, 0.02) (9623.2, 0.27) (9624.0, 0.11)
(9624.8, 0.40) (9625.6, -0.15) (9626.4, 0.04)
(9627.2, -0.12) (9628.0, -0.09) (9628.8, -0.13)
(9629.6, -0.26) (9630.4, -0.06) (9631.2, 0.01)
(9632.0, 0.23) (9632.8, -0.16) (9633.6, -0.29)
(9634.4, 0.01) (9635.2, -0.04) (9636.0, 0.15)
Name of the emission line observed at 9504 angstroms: [O II] 3727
